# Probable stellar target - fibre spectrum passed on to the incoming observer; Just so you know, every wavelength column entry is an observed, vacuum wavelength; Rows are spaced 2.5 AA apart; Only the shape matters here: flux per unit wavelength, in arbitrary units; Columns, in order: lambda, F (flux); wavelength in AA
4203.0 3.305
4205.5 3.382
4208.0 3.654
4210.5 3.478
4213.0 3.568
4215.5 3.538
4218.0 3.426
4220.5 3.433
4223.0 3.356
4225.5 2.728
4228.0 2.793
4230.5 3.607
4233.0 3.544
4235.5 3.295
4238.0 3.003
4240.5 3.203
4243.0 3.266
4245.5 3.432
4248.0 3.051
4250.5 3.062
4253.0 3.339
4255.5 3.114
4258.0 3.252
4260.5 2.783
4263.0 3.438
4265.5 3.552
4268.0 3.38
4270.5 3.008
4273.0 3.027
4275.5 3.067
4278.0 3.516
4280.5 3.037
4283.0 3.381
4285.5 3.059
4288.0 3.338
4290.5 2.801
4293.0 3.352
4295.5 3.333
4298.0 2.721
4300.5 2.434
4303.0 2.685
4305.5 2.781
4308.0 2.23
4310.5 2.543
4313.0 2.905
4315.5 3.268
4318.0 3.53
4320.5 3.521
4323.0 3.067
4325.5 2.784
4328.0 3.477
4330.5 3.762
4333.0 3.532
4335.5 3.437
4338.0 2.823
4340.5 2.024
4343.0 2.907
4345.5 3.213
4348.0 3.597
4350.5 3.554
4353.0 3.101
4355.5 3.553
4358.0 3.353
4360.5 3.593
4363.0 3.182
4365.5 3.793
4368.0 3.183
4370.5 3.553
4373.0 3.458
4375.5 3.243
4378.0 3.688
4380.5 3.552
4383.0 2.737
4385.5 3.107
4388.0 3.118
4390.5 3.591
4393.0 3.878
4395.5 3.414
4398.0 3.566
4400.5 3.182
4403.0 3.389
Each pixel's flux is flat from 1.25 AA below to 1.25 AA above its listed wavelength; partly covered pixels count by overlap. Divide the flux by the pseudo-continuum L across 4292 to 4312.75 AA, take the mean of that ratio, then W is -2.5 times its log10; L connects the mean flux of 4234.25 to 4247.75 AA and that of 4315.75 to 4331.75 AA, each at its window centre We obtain 0.20 mag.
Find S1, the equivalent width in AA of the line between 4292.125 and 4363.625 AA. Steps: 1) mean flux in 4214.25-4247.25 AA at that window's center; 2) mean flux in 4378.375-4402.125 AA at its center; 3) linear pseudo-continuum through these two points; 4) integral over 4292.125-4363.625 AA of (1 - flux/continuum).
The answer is 4.7 AA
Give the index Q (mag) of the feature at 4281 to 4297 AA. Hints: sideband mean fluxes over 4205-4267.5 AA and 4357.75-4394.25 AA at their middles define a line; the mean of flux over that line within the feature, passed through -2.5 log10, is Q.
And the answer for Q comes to 0.05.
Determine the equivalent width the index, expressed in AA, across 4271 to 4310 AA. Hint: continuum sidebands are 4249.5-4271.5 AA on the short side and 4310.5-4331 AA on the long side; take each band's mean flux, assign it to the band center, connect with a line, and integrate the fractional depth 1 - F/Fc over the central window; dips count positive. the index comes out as 3.0 AA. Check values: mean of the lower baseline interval 3.22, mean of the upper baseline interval 3.23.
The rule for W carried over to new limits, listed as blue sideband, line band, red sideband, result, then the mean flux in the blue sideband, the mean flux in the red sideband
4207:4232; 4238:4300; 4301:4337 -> 0.02 mag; 3.36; 3.09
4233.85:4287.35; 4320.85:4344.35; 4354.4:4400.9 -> 0.08 mag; 3.21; 3.41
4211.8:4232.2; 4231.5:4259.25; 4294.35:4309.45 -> -0.04 mag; 3.31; 2.69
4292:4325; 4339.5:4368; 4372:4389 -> -0.04 mag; 2.94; 3.27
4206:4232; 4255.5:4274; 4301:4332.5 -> 0.00 mag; 3.36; 3.04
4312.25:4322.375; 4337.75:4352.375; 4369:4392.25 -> 0.10 mag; 3.31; 3.35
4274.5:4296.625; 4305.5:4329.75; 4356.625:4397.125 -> 0.08 mag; 3.21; 3.4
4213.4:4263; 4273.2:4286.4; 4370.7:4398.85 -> 0.03 mag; 3.23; 3.4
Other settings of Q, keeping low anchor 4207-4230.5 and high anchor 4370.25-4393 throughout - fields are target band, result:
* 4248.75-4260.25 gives 0.065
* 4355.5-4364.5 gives -0.018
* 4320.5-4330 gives 0.046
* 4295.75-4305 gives 0.232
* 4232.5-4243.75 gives 0.033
